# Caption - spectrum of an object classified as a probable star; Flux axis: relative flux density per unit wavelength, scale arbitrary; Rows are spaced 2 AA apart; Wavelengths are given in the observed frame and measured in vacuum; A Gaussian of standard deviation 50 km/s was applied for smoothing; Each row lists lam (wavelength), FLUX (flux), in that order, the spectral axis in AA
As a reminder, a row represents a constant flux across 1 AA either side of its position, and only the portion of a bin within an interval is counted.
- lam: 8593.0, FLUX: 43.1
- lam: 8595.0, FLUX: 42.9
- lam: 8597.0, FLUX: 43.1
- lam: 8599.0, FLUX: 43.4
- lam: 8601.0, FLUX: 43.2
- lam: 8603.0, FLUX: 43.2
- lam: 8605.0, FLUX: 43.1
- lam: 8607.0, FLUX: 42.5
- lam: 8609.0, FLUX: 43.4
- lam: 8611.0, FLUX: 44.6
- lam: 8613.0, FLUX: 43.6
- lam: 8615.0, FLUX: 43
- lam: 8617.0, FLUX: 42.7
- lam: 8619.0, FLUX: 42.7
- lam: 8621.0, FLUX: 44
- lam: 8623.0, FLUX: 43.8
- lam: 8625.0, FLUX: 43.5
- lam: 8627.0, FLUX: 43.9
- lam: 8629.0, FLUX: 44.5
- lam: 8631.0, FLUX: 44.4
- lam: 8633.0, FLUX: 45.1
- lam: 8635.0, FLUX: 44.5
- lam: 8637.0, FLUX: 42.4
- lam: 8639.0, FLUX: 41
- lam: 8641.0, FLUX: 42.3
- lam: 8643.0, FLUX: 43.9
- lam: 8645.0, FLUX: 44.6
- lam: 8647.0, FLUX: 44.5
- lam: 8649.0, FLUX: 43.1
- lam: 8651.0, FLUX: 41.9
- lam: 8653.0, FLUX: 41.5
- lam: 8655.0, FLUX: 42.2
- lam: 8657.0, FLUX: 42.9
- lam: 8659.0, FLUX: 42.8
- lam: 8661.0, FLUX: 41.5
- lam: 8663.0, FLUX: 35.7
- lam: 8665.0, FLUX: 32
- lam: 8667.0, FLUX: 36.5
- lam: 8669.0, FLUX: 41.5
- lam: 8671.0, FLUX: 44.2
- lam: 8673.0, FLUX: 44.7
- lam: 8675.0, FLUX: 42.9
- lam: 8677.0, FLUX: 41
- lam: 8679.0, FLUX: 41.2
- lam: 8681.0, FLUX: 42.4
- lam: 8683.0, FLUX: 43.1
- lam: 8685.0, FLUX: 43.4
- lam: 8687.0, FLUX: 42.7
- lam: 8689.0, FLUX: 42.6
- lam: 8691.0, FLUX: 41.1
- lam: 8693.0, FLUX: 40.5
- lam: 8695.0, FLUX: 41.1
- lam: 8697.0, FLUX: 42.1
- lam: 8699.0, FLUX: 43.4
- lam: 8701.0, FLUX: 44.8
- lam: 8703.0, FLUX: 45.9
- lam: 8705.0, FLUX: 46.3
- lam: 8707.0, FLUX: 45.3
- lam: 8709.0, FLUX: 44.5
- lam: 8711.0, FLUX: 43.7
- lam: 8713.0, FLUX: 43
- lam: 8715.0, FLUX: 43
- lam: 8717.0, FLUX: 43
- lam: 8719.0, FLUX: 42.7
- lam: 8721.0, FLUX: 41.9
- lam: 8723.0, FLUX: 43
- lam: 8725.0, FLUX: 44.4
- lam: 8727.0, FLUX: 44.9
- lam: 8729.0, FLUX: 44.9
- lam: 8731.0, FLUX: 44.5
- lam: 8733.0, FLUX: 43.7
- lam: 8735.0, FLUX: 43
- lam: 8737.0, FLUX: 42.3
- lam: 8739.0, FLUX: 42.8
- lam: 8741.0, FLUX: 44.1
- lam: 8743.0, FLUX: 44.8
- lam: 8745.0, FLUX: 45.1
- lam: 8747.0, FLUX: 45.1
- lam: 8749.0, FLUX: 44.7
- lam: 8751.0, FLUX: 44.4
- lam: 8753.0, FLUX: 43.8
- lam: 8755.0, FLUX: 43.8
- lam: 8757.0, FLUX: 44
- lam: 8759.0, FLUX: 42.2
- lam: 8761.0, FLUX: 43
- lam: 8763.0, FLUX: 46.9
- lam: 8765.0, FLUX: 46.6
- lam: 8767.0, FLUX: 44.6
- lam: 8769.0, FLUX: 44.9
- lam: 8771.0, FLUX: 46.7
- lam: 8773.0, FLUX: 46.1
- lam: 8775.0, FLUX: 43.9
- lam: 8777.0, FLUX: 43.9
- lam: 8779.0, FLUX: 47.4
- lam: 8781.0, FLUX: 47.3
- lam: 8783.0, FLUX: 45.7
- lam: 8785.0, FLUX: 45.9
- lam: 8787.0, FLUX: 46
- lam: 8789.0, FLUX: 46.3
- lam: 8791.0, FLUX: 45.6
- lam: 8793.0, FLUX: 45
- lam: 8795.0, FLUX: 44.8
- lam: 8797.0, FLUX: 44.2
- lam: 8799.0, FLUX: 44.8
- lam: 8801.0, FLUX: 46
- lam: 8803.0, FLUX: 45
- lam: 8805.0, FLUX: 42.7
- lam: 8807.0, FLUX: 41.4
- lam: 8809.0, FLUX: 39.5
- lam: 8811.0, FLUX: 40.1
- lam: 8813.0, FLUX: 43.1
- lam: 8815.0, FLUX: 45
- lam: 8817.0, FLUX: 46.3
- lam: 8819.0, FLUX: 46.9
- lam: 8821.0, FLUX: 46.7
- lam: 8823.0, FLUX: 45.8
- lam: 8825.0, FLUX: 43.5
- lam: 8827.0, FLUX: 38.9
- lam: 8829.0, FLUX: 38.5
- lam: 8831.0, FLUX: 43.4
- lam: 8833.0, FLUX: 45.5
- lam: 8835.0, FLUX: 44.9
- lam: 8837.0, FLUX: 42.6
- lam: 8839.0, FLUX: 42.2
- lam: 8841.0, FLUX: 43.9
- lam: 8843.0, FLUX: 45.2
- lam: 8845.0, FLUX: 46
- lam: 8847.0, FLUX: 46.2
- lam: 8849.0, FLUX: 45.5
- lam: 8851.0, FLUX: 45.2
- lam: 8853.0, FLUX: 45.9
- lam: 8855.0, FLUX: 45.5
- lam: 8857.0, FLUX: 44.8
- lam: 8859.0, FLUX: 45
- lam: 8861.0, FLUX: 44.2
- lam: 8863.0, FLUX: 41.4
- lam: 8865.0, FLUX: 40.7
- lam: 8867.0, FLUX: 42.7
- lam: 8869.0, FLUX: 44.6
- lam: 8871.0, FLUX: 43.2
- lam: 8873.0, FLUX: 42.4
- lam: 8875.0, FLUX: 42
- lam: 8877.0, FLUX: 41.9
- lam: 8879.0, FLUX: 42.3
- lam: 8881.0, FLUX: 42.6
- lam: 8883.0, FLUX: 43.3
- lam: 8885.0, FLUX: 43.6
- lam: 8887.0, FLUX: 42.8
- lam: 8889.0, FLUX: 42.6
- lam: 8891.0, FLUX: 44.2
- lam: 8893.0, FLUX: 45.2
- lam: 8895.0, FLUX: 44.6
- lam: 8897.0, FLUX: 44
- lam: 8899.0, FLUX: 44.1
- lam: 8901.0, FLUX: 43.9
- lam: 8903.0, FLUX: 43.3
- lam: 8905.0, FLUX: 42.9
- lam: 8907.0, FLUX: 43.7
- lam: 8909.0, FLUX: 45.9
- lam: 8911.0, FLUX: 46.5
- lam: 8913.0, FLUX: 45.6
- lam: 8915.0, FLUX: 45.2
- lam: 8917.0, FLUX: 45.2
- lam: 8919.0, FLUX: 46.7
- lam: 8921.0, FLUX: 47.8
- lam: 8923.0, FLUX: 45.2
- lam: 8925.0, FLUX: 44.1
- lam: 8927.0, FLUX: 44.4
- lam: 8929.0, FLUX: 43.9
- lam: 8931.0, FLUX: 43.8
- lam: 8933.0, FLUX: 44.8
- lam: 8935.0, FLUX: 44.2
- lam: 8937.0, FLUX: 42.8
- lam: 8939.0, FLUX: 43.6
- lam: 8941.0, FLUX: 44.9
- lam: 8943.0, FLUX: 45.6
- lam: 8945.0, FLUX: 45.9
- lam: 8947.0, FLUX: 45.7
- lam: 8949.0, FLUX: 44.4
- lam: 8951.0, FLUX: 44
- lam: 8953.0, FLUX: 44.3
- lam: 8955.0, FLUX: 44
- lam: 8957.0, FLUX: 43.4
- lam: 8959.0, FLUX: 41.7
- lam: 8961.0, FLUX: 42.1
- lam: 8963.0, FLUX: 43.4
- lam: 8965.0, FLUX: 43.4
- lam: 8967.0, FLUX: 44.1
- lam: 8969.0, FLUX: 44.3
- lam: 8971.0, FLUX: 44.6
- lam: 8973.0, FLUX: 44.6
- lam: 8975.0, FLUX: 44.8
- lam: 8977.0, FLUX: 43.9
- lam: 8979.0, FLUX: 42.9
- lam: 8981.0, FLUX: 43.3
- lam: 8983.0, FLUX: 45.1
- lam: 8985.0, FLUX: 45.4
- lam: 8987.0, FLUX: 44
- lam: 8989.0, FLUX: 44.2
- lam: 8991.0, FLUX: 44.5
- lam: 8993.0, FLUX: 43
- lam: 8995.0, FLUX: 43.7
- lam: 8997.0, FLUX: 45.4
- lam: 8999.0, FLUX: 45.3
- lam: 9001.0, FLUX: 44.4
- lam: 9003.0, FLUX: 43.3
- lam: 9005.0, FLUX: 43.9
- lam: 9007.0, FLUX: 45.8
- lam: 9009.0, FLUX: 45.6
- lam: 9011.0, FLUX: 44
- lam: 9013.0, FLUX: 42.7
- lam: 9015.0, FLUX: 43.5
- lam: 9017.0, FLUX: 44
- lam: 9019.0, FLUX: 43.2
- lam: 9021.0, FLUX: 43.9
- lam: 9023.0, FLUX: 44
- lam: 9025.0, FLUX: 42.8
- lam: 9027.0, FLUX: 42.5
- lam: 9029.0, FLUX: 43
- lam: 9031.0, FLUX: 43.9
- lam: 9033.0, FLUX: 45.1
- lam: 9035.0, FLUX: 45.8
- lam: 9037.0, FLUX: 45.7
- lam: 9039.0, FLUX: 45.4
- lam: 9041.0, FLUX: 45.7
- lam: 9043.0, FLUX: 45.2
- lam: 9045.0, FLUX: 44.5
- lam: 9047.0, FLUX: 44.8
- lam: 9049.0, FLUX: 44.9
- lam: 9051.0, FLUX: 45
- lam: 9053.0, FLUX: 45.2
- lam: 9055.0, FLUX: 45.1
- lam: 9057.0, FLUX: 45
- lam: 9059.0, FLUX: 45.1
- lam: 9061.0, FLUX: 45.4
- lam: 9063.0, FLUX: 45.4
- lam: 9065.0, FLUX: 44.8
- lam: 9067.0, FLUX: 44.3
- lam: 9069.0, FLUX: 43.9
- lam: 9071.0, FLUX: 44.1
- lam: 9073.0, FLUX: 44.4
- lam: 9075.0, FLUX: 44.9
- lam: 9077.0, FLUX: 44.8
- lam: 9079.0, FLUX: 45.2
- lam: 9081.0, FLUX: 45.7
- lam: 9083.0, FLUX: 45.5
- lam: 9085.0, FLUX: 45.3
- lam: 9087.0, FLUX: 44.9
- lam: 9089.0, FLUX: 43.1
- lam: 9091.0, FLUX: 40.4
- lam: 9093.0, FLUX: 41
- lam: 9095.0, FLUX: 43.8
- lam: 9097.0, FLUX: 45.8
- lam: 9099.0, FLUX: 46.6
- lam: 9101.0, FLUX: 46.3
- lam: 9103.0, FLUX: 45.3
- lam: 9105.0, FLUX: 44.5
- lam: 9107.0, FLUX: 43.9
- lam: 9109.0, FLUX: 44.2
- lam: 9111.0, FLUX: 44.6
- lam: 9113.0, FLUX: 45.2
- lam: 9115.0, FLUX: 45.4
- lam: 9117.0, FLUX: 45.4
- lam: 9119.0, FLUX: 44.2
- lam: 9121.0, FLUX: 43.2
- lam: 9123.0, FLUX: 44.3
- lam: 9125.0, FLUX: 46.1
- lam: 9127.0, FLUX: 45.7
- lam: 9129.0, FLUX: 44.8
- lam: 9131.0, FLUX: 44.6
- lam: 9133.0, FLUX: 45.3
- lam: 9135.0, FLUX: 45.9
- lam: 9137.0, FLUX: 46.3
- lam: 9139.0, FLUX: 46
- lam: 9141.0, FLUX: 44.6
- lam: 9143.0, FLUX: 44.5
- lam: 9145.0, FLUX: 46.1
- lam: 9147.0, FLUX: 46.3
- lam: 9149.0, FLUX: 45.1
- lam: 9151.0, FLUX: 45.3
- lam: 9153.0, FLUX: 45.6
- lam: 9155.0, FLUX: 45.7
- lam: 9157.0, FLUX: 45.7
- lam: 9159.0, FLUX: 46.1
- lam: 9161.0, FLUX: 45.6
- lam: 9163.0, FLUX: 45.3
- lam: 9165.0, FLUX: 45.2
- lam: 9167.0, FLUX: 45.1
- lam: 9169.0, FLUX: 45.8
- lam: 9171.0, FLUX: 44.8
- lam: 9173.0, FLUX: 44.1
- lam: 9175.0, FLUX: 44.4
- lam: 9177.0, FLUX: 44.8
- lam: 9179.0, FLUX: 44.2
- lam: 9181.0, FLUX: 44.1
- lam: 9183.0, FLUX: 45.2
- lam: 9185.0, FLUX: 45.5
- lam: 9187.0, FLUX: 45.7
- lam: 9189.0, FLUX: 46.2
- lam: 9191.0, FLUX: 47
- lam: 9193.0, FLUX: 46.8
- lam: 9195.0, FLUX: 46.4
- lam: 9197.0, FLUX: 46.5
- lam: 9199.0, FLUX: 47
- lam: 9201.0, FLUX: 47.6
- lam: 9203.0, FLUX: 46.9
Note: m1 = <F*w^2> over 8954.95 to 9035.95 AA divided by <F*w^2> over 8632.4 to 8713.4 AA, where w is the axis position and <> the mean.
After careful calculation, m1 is 1.1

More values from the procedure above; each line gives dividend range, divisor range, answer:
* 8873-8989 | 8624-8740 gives 1.09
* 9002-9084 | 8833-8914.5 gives 1.05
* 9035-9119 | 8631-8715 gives 1.15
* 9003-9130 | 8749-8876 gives 1.06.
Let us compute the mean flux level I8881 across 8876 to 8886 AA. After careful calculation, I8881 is 42.7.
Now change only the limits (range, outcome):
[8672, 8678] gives 42.9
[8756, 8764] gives 44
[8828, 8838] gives 43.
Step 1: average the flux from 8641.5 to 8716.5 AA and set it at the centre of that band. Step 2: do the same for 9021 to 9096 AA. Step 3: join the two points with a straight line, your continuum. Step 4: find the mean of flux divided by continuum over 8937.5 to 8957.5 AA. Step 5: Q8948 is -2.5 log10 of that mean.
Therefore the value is -0.02 mag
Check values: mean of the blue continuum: 42.4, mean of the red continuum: 44.5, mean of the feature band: 44.6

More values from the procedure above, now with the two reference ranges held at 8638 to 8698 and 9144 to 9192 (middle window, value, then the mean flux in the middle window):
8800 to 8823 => -0.03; 44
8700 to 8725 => -0.05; 43.9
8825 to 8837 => 0.01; 42.4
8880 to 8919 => -0.02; 44.2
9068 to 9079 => 0.00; 44.5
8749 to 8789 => -0.07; 45.1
